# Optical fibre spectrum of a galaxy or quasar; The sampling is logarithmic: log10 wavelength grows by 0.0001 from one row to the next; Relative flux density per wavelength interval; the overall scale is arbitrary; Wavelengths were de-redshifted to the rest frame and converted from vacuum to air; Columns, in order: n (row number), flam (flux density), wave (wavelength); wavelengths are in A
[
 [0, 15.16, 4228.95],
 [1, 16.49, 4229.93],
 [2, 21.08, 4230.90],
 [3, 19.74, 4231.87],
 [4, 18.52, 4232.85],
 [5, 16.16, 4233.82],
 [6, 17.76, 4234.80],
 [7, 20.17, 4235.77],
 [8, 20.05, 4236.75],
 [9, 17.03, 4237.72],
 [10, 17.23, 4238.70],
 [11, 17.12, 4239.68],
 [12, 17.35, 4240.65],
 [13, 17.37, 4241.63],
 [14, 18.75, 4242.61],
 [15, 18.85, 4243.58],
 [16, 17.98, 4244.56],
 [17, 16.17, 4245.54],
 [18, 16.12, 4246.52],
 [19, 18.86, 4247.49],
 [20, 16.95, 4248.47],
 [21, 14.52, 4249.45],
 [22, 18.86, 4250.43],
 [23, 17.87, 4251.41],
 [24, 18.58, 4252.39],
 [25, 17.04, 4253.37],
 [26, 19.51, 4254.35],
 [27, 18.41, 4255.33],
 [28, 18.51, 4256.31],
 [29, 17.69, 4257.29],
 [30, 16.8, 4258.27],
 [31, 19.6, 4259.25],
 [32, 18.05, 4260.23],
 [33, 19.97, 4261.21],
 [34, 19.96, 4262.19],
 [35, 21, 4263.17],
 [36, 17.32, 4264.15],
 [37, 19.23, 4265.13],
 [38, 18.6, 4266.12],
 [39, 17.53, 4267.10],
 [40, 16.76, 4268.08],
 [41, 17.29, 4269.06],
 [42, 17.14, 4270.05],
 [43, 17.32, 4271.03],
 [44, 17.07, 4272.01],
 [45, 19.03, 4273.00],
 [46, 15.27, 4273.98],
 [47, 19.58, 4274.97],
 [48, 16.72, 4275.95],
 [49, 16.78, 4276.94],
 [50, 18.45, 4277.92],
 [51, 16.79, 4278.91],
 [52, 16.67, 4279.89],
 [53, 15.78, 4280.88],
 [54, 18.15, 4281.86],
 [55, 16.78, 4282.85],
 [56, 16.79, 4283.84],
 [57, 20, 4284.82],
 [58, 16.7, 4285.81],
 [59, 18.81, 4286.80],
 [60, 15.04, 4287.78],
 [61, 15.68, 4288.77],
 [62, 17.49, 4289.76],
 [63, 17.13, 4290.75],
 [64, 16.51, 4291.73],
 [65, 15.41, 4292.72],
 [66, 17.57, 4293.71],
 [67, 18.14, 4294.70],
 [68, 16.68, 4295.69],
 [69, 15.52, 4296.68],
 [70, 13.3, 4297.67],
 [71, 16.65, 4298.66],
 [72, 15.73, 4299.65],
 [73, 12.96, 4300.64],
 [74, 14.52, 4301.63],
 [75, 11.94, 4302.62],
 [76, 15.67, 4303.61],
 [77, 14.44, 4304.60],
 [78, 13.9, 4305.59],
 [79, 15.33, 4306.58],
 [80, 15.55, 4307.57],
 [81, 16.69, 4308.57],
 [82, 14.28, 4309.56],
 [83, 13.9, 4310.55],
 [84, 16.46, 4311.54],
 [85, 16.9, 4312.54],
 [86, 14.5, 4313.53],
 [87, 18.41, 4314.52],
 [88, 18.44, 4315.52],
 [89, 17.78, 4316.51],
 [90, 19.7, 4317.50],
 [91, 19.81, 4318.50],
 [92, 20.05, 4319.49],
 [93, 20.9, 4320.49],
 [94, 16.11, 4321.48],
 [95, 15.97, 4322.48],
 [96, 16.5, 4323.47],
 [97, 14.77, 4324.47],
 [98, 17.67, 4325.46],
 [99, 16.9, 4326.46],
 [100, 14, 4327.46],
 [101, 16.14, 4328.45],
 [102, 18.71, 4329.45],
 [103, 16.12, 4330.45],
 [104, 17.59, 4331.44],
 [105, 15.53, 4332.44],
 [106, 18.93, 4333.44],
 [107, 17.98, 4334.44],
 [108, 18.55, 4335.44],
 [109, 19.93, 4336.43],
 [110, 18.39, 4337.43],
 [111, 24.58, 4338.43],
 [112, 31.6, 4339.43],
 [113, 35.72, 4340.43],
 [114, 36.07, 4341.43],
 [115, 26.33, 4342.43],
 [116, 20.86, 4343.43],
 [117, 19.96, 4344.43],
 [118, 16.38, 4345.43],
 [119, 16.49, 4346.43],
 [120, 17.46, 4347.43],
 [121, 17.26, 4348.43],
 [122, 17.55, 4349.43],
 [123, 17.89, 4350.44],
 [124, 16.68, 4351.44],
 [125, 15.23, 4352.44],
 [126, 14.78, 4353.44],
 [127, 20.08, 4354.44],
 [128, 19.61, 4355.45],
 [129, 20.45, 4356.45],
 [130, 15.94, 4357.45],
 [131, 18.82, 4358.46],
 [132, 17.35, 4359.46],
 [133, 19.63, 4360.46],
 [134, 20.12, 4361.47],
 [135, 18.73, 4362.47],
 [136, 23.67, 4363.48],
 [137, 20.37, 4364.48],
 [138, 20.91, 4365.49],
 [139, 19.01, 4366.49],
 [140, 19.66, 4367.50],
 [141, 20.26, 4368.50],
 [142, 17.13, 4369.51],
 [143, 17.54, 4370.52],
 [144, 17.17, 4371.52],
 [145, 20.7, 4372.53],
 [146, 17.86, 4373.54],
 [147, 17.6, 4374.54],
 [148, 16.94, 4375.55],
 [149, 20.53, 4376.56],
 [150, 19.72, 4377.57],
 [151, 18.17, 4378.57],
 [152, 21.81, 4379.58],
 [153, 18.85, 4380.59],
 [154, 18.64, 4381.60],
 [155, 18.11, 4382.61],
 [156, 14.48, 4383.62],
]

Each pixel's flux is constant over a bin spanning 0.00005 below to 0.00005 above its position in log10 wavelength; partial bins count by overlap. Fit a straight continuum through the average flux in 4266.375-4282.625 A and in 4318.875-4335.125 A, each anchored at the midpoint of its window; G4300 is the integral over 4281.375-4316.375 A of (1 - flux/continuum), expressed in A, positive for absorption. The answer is 2.3 A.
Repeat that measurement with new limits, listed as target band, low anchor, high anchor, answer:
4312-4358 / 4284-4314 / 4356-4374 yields -3.73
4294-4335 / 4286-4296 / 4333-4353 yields 5.28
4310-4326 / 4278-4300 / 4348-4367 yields 0.17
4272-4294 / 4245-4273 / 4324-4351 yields 1.71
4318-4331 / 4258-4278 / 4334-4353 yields 2.08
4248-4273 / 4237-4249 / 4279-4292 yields -1.09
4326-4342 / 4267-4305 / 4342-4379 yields -2.73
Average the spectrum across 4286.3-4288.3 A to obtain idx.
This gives 16.9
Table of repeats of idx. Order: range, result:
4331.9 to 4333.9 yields 17.2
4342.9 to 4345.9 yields 19.2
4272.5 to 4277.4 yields 17.4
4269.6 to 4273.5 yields 17.7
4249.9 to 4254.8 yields 18.3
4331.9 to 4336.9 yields 18.2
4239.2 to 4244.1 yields 17.9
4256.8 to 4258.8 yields 17.3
